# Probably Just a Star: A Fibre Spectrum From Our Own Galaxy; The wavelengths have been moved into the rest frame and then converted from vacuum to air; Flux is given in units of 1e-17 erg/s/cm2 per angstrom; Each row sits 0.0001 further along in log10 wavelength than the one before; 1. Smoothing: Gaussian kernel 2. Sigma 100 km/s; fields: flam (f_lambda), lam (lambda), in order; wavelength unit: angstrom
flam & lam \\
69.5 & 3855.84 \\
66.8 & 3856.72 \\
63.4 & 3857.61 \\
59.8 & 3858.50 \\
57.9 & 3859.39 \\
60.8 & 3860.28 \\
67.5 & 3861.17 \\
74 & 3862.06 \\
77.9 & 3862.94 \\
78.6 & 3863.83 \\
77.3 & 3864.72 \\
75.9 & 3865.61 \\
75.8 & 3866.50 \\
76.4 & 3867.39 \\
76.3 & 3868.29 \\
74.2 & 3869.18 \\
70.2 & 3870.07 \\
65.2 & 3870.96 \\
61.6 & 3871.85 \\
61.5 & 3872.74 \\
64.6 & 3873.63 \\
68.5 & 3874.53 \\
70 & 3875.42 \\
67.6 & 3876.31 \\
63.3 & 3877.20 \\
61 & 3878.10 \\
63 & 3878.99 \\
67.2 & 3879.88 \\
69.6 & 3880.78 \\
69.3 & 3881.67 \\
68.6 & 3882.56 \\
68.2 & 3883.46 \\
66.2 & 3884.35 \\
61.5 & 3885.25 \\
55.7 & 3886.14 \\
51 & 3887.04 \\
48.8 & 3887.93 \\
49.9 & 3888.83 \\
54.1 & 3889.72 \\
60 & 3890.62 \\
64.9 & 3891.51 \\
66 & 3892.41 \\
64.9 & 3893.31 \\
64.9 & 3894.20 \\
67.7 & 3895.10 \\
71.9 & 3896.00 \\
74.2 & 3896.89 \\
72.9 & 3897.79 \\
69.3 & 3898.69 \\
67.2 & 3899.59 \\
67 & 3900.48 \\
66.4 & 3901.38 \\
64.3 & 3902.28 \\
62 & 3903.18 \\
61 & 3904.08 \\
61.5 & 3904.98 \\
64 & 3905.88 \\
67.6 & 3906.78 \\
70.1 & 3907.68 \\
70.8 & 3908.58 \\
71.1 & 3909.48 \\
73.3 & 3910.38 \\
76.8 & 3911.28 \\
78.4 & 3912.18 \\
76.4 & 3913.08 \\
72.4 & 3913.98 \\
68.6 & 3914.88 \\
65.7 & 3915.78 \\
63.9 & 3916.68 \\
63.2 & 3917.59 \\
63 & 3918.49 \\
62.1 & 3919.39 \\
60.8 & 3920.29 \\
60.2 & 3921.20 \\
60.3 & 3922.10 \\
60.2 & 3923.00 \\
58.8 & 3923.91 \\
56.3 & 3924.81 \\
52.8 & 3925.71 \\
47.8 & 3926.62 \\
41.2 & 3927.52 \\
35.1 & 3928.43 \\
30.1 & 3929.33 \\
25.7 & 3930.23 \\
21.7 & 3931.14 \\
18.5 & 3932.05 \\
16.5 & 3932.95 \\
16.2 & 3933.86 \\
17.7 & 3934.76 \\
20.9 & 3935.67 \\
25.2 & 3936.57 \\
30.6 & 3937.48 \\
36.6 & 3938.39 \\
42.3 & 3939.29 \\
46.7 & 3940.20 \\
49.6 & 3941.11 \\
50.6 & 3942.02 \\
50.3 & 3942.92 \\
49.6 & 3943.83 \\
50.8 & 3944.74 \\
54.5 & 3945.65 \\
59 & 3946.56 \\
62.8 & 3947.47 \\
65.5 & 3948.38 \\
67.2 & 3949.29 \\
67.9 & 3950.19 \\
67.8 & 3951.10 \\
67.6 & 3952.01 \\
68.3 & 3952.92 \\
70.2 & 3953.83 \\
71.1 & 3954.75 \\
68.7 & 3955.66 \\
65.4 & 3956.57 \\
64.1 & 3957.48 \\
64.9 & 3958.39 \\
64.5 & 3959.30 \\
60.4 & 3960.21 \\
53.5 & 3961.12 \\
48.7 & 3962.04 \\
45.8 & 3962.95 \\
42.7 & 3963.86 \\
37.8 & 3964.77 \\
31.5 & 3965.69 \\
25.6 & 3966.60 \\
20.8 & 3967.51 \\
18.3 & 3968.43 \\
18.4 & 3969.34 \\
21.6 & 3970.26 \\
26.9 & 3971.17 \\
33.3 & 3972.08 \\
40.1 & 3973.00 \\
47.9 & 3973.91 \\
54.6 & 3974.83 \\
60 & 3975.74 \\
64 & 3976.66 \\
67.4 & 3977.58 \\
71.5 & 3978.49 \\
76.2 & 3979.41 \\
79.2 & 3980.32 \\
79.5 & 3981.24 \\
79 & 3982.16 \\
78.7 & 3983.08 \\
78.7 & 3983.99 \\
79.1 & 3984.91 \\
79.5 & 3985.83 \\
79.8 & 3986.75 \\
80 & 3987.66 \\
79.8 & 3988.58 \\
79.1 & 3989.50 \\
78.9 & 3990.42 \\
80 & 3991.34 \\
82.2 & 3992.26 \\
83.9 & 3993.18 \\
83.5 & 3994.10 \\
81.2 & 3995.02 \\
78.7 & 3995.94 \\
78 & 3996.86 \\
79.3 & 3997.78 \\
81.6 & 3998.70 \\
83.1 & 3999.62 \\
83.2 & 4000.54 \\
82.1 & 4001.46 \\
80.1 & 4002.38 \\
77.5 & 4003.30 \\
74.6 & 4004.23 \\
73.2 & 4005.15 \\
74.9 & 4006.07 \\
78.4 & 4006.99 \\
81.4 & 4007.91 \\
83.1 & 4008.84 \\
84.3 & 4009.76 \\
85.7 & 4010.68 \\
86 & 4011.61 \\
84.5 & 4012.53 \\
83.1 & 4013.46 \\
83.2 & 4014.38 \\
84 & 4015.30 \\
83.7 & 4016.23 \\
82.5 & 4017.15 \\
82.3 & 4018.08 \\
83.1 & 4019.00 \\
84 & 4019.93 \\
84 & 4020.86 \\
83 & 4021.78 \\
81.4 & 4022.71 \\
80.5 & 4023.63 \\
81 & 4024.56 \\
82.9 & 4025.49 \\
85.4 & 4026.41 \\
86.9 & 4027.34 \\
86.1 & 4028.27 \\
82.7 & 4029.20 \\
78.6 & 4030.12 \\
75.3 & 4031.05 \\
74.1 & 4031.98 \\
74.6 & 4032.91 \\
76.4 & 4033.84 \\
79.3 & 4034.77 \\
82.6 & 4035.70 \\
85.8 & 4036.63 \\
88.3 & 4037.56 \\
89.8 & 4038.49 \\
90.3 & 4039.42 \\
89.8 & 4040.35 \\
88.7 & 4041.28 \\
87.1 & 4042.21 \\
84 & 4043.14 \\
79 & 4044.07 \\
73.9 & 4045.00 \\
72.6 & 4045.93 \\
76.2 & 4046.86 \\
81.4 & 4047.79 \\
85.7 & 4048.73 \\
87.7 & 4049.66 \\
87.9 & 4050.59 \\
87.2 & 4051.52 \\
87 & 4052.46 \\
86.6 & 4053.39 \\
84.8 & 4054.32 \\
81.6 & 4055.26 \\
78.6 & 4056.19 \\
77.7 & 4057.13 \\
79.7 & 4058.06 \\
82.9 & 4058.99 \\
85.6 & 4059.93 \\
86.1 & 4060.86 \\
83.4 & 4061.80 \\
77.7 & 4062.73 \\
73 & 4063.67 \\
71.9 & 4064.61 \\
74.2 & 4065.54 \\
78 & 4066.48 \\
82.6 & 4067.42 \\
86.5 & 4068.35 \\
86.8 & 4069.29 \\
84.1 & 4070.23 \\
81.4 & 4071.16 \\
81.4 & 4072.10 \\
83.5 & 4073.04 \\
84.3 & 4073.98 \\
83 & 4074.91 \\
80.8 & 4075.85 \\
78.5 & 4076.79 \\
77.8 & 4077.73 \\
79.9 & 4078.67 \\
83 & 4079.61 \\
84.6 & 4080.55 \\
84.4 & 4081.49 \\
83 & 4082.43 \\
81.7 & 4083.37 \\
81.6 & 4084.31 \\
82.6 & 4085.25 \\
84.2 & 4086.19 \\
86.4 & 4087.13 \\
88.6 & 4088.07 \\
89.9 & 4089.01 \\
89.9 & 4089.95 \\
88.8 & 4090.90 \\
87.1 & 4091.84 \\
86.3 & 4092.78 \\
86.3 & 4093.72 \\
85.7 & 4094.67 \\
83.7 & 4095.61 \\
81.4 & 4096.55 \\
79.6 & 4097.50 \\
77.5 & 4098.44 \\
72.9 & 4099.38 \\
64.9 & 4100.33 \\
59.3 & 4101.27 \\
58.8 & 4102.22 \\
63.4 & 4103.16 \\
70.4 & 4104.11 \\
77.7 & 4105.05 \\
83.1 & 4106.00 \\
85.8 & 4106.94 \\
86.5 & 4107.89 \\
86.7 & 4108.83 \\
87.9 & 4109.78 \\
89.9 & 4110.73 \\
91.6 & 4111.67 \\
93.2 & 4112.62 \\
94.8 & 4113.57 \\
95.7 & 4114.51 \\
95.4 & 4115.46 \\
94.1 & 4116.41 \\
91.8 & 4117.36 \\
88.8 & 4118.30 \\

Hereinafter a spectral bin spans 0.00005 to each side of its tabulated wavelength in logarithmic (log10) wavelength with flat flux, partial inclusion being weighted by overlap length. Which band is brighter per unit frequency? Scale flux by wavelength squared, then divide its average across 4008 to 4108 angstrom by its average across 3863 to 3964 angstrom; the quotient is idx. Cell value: 1.5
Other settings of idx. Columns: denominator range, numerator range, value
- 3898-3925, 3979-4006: 1.25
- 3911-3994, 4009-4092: 1.57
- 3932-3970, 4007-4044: 1.83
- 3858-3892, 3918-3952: 0.73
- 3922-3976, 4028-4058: 1.89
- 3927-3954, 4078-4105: 1.96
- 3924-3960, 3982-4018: 1.71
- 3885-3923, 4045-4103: 1.36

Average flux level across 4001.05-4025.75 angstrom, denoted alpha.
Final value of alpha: 81.6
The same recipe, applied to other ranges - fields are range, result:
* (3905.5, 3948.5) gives 51.6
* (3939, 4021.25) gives 66.7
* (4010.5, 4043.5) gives 83.3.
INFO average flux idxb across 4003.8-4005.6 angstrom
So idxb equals 74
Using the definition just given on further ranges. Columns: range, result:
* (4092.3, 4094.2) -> 86.2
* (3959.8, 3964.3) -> 50.1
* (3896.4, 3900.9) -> 70.3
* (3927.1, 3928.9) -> 38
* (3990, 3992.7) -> 80.3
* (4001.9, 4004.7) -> 77.3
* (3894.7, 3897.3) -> 71.4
